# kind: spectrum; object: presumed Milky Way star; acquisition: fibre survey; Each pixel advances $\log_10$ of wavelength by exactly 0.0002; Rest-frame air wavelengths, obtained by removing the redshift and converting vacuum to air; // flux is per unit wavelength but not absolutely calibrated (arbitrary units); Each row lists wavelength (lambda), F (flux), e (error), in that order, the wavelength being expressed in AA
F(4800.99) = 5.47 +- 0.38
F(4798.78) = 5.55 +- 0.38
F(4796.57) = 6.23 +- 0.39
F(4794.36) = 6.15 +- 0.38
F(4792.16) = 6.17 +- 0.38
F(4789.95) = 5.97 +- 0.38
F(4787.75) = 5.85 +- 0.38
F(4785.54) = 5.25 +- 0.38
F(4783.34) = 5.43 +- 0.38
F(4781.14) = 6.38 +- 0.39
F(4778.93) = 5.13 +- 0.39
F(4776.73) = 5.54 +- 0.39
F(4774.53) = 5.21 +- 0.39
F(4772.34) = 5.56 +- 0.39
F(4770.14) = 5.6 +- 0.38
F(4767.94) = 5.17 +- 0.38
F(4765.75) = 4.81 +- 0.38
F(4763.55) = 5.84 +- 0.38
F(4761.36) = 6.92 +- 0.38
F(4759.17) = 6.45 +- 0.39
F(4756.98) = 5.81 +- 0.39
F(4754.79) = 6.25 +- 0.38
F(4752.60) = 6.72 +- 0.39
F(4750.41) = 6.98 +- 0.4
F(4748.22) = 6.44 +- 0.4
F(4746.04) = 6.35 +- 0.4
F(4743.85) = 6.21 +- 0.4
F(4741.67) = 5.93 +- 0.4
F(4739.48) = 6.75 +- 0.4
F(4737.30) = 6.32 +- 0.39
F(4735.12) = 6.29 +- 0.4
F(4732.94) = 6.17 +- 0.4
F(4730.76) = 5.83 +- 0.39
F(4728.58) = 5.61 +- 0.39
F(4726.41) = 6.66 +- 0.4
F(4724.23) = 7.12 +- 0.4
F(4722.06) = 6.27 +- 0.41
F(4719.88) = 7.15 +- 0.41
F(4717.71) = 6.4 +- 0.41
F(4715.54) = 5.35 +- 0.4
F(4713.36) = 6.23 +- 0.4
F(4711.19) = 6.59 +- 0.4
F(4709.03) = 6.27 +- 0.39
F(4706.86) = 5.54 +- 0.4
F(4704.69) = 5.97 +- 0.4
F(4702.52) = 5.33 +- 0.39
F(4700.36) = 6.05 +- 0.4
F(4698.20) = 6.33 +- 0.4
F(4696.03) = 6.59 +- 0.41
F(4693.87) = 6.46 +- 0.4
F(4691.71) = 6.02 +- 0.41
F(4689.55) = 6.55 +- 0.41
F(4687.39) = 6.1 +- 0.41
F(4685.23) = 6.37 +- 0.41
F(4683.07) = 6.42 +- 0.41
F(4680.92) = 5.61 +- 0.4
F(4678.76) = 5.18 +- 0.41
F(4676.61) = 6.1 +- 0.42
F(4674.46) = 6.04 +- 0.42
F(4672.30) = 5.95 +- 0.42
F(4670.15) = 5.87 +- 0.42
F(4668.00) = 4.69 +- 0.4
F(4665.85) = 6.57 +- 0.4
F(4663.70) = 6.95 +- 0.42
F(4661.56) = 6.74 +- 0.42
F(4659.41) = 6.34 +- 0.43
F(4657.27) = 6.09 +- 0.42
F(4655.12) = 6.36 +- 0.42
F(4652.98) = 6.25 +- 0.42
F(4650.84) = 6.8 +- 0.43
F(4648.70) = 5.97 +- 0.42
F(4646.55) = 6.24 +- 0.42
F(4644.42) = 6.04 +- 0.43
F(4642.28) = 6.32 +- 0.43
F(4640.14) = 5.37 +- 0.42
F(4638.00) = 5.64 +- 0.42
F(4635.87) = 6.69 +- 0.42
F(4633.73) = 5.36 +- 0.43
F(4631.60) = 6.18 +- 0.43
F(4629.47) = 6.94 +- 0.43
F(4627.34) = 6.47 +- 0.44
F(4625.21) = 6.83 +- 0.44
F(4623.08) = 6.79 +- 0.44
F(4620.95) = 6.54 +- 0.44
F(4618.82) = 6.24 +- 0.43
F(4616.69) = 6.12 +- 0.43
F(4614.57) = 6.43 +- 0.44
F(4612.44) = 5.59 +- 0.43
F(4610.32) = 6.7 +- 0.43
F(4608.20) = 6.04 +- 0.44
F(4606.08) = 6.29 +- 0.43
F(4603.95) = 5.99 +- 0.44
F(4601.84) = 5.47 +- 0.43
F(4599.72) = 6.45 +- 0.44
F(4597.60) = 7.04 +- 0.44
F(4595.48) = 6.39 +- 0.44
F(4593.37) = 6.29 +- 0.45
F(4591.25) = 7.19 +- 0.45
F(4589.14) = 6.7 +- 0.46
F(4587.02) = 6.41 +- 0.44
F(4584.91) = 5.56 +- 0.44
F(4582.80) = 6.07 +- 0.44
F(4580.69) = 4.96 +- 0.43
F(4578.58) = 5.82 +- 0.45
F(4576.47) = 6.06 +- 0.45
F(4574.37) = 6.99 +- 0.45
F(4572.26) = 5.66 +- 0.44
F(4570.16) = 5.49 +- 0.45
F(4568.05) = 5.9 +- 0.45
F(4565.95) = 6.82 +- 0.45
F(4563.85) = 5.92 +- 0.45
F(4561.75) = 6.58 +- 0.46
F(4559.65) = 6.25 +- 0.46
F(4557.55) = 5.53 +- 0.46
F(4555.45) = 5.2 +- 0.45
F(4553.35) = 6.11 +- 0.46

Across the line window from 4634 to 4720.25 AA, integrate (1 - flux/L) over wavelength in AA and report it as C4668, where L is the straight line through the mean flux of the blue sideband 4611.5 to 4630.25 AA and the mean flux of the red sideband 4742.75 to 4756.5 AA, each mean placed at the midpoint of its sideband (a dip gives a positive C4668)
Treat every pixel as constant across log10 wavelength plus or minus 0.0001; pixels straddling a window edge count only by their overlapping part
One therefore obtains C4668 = 4.33 AA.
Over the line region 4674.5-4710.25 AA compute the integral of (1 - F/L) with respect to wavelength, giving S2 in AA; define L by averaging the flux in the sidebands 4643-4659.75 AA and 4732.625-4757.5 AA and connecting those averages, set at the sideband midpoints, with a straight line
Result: 1.4 AA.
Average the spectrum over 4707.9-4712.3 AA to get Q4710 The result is 6.43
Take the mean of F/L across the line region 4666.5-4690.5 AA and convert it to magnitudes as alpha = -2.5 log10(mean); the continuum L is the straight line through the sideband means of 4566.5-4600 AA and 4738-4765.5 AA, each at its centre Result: 0.07 mag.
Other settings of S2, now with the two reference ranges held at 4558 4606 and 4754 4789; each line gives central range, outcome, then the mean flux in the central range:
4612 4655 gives -1.5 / 6.25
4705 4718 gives -0.4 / 6.04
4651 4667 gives -1.3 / 6.48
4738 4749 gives -1.1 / 6.33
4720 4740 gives -1.9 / 6.36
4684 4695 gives -0.7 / 6.3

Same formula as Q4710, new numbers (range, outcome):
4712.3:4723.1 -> 6.27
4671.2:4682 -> 5.78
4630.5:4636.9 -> 6.08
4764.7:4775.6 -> 5.28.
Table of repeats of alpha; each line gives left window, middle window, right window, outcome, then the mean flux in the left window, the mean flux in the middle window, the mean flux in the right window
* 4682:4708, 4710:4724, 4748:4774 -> -0.05 mag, 6.14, 6.38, 6.01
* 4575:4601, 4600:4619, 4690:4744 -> 0.02 mag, 6.25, 6.11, 6.22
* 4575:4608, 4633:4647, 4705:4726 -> 0.05 mag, 6.19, 5.95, 6.32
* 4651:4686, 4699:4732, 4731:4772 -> -0.01 mag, 6.11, 6.16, 6.15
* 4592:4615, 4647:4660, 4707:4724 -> 0.00 mag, 6.25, 6.3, 6.32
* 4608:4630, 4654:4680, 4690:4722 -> 0.04 mag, 6.43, 6.07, 6.17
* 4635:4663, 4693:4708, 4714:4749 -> 0.04 mag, 6.23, 6.03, 6.3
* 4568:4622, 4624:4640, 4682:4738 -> -0.01 mag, 6.17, 6.25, 6.23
